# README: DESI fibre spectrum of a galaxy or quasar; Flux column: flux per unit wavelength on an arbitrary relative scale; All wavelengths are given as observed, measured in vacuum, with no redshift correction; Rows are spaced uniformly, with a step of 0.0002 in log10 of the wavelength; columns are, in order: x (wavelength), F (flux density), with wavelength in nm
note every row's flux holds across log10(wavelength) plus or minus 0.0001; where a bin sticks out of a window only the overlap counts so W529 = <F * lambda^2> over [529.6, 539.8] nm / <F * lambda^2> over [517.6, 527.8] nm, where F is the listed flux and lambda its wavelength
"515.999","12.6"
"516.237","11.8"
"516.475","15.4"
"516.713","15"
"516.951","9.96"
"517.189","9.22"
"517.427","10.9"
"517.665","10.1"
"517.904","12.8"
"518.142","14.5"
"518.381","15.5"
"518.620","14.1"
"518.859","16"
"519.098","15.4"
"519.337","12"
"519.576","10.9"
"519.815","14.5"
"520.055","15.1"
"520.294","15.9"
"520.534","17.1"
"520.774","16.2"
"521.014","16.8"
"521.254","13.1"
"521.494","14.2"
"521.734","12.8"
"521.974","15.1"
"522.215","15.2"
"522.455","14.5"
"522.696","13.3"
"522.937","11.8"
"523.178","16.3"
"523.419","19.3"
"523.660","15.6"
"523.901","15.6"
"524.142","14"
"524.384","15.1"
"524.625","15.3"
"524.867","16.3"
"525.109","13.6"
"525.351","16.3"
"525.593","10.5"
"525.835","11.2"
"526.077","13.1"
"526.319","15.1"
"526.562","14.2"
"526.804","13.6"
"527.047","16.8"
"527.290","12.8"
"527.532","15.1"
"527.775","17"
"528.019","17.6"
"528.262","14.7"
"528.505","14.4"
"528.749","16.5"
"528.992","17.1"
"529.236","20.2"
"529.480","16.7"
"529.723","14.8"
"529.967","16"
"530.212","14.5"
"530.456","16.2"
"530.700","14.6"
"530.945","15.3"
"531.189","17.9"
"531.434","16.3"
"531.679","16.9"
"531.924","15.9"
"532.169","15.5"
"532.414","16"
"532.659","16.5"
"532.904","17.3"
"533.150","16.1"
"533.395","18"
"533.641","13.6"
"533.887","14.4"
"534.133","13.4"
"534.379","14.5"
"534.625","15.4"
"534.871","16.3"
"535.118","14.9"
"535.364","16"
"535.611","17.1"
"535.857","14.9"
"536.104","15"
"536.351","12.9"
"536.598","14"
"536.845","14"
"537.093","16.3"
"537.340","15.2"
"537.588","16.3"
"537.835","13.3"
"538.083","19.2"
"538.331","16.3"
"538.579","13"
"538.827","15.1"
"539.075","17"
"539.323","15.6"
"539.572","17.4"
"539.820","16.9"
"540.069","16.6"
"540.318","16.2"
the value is 1.1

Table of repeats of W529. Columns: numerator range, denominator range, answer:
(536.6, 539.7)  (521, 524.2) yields 1.12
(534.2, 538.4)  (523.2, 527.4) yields 1.09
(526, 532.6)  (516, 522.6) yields 1.18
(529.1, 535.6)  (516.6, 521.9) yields 1.22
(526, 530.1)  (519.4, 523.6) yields 1.08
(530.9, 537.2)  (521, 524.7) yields 1.09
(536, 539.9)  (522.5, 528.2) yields 1.10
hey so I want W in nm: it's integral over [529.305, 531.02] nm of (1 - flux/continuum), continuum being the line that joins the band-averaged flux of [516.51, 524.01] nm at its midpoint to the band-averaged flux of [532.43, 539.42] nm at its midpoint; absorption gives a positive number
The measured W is -0.07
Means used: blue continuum 14.2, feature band 15.6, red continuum 15.4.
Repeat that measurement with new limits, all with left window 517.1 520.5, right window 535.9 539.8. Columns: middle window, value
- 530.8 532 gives -0.137 nm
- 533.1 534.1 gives -0.021 nm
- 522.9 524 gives -0.163 nm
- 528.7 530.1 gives -0.225 nm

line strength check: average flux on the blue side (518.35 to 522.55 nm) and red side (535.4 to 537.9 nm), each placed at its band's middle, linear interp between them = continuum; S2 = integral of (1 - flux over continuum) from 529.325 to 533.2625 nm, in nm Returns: -0.31 nm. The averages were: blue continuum 14.7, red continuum 15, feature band 16.1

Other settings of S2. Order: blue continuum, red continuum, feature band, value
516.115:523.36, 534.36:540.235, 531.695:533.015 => -0.103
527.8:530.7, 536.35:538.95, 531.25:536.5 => 0.015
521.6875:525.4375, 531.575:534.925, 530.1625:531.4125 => -0.024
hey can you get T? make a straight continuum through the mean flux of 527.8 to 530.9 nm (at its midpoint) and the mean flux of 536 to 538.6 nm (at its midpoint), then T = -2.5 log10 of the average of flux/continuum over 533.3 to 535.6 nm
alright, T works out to 0.02 mag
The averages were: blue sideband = 16.1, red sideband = 15.1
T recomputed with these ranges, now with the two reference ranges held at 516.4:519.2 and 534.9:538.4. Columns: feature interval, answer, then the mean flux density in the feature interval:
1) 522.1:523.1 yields 0.00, 13.8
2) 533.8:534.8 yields 0.04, 14.5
